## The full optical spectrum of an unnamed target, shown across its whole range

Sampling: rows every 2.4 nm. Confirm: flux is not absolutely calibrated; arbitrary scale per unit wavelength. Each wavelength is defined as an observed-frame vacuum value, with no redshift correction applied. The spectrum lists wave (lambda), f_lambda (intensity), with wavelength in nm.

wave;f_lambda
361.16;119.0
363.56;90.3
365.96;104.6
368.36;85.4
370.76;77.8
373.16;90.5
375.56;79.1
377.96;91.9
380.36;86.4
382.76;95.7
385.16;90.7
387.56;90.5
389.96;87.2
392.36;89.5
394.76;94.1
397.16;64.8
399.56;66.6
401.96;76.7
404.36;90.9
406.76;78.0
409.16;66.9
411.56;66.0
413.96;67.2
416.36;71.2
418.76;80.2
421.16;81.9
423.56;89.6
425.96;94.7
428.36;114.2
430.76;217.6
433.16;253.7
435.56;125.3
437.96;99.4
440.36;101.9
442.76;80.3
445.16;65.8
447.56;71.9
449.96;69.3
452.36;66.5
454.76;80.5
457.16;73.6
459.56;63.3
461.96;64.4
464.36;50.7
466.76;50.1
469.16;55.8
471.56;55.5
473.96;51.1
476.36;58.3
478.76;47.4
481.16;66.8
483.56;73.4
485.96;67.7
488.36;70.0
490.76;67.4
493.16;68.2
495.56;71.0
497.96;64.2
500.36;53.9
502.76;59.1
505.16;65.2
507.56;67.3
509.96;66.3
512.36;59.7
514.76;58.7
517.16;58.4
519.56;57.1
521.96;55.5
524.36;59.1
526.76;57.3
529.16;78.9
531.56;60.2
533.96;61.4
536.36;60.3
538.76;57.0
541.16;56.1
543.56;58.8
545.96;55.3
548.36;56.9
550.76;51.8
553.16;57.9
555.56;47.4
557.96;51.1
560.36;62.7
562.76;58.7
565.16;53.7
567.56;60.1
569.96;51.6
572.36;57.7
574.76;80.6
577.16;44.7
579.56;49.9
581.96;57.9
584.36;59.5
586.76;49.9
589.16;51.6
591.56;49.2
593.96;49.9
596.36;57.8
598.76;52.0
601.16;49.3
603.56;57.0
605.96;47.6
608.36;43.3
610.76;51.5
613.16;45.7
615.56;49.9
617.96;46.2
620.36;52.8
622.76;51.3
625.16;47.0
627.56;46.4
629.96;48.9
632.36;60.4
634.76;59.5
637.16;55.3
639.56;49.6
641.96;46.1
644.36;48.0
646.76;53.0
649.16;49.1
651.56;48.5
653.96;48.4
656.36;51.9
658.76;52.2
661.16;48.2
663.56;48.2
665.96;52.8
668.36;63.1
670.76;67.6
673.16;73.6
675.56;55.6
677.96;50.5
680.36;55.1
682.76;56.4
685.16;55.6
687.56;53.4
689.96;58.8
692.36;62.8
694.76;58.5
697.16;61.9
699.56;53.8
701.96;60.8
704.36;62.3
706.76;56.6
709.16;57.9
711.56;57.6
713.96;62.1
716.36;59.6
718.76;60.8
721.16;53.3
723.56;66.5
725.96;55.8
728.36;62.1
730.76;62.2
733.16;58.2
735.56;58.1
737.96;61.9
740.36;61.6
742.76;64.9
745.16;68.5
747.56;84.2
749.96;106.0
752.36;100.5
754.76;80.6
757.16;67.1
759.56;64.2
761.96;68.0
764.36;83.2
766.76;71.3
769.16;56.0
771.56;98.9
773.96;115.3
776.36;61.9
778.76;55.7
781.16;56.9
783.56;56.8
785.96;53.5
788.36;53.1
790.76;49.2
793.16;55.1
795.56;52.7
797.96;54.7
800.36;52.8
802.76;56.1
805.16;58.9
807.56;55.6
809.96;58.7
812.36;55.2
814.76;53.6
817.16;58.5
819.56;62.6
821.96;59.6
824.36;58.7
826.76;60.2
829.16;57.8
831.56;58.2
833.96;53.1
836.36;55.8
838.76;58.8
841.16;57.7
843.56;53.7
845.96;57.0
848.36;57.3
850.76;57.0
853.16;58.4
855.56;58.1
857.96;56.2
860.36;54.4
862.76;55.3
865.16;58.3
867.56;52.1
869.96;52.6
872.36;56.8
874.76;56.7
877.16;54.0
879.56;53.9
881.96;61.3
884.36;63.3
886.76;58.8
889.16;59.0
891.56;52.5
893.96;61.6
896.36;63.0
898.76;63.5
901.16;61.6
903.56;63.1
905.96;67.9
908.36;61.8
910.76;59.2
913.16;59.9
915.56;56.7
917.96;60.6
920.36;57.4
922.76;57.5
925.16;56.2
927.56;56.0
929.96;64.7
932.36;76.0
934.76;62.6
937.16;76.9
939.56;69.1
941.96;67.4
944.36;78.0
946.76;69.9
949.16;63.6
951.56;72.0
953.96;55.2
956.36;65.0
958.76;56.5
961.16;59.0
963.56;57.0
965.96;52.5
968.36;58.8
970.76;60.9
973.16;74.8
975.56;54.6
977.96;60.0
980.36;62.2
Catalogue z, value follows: 0.54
